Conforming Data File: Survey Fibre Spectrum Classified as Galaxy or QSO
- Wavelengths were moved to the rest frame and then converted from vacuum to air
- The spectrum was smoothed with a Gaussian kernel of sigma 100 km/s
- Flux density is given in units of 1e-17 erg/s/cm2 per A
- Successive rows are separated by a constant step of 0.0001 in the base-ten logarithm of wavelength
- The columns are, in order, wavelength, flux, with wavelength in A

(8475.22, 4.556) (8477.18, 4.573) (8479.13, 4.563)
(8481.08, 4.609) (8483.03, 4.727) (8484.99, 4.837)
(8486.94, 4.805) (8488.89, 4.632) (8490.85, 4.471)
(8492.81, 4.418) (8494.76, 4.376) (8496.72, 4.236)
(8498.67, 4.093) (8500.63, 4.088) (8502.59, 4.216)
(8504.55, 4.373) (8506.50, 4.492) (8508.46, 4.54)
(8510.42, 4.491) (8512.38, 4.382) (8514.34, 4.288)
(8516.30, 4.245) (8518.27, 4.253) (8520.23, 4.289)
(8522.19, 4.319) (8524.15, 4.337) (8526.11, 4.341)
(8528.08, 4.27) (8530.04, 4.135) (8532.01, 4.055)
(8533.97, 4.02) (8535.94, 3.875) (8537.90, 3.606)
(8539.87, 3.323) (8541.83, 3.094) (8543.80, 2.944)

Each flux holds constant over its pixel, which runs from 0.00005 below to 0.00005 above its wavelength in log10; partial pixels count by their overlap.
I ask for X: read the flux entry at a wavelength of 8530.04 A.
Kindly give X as 4.135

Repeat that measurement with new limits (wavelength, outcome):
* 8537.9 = 3.606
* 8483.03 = 4.727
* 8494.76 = 4.376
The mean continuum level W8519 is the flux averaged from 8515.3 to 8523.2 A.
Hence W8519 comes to 4.28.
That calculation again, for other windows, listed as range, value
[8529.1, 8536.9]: 4.02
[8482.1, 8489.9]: 4.75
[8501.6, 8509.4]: 4.41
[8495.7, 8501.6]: 4.14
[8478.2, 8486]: 4.69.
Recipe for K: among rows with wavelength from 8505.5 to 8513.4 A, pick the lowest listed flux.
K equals 4.382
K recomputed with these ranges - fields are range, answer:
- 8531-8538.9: 3.606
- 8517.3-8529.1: 4.253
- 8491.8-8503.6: 4.088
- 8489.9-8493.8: 4.418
